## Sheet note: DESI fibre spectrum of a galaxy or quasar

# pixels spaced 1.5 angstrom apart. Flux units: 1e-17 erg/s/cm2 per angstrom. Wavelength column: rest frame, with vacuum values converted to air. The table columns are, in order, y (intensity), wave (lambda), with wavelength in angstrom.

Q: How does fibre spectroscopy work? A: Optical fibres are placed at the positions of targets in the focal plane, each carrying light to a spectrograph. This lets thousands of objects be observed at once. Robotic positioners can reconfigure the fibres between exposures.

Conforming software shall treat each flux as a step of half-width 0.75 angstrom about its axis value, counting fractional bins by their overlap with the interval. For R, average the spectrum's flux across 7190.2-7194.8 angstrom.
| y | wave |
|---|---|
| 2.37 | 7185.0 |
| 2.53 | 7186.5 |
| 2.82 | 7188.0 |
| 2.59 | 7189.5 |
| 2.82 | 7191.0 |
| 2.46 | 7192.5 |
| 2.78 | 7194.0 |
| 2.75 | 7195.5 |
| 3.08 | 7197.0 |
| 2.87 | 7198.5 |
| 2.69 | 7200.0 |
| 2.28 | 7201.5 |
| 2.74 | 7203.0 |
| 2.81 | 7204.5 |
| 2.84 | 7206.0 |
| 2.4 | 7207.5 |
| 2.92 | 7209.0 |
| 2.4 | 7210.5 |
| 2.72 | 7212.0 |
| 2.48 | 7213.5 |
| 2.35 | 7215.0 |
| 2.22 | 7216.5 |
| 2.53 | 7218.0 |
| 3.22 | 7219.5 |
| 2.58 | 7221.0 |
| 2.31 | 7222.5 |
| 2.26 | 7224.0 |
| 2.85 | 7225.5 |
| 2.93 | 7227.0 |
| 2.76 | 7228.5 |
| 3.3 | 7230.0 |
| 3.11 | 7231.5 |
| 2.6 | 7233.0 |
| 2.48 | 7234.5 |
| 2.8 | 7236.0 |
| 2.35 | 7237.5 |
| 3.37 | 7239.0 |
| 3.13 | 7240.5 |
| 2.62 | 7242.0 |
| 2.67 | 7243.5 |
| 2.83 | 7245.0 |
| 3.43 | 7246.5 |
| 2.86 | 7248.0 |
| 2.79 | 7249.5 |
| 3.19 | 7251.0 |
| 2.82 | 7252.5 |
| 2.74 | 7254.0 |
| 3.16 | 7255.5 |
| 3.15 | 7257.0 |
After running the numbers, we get 2.69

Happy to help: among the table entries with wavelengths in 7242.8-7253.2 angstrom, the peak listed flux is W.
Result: 3.43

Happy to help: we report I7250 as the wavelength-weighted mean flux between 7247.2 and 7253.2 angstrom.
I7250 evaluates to 2.92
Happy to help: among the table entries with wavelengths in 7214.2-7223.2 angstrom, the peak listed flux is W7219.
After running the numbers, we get 3.22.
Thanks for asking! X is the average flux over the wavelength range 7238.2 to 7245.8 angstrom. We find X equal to 2.92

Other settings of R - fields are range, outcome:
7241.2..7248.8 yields 2.88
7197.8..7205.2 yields 2.68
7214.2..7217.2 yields 2.29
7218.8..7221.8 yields 2.88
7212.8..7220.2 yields 2.56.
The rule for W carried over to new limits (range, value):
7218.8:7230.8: 3.3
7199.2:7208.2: 2.84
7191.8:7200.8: 3.08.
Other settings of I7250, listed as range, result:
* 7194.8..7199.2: 2.9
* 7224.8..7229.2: 2.85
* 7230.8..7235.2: 2.73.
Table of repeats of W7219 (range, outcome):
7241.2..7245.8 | 2.83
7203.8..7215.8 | 2.92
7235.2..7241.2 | 3.37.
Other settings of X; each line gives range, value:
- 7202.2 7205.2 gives 2.77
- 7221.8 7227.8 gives 2.59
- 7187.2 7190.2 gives 2.7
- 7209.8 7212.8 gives 2.56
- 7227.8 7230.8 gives 3.04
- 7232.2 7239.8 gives 2.73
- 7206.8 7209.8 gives 2.66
